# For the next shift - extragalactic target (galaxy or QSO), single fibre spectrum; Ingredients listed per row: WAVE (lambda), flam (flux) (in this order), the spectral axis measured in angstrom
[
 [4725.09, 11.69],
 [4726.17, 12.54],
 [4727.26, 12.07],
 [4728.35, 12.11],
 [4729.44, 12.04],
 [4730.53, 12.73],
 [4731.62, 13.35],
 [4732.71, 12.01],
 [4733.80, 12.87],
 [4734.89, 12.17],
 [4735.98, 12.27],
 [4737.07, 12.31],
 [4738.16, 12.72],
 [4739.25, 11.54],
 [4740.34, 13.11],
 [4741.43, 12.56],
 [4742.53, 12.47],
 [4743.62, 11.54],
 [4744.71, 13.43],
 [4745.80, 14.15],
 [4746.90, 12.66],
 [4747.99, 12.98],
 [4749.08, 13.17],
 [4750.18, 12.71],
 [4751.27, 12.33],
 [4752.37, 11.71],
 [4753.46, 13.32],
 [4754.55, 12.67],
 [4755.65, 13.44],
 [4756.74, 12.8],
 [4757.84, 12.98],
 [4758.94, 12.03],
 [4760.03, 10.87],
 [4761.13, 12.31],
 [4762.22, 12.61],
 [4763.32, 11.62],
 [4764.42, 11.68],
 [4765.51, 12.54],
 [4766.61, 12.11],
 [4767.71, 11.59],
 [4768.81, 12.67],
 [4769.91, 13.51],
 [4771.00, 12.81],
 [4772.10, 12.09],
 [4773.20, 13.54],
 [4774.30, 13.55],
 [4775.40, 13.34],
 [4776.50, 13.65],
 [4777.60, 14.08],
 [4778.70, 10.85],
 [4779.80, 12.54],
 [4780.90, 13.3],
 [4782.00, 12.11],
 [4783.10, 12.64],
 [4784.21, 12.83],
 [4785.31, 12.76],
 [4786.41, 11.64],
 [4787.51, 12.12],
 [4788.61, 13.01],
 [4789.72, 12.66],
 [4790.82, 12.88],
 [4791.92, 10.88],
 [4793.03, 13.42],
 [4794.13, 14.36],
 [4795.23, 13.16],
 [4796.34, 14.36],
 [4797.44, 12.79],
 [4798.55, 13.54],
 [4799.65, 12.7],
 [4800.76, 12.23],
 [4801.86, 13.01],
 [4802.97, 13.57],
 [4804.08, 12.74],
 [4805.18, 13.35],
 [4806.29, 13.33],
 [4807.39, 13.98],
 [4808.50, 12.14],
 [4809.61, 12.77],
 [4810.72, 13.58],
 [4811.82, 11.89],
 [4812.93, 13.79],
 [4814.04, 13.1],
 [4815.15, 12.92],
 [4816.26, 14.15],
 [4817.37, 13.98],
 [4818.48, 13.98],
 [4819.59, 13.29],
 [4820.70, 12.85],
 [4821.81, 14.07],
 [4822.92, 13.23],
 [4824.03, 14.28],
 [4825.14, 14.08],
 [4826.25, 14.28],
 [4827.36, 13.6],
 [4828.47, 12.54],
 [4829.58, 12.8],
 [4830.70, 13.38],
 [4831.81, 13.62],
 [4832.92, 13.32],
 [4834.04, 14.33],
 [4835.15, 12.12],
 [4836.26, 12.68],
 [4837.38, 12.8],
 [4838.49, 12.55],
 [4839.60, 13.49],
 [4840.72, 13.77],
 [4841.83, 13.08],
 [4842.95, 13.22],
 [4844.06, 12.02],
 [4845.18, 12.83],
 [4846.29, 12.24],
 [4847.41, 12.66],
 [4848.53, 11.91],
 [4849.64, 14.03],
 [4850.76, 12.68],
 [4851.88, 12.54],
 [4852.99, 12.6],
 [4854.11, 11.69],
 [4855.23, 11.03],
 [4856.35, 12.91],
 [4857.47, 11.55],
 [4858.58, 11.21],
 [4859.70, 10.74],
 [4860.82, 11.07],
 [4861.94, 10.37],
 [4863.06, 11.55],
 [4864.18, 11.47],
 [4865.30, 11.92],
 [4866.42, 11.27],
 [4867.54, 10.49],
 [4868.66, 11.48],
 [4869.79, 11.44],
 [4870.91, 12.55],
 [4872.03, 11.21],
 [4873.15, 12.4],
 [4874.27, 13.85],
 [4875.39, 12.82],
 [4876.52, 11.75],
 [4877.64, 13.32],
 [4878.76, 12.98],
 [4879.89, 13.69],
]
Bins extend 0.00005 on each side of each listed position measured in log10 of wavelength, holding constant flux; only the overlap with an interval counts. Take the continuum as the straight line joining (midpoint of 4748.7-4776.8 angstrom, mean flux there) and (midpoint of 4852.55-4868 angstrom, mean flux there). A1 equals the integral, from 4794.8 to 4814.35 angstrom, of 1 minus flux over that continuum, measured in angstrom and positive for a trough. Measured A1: -1.7 angstrom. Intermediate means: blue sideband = 12.6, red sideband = 11.4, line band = 13.1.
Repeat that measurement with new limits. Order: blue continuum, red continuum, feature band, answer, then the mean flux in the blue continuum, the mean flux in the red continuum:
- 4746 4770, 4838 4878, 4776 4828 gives -3.3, 12.5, 12.2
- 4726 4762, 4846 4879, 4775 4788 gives -0.3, 12.5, 12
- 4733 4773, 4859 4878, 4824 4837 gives -1.5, 12.5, 11.7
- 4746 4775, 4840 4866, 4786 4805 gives -0.8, 12.6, 12.1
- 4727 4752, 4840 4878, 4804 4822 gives -1.5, 12.6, 12.1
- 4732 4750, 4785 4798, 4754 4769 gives 0.5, 12.6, 12.8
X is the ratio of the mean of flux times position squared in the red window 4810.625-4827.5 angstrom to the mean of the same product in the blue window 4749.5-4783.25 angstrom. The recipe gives 1.10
